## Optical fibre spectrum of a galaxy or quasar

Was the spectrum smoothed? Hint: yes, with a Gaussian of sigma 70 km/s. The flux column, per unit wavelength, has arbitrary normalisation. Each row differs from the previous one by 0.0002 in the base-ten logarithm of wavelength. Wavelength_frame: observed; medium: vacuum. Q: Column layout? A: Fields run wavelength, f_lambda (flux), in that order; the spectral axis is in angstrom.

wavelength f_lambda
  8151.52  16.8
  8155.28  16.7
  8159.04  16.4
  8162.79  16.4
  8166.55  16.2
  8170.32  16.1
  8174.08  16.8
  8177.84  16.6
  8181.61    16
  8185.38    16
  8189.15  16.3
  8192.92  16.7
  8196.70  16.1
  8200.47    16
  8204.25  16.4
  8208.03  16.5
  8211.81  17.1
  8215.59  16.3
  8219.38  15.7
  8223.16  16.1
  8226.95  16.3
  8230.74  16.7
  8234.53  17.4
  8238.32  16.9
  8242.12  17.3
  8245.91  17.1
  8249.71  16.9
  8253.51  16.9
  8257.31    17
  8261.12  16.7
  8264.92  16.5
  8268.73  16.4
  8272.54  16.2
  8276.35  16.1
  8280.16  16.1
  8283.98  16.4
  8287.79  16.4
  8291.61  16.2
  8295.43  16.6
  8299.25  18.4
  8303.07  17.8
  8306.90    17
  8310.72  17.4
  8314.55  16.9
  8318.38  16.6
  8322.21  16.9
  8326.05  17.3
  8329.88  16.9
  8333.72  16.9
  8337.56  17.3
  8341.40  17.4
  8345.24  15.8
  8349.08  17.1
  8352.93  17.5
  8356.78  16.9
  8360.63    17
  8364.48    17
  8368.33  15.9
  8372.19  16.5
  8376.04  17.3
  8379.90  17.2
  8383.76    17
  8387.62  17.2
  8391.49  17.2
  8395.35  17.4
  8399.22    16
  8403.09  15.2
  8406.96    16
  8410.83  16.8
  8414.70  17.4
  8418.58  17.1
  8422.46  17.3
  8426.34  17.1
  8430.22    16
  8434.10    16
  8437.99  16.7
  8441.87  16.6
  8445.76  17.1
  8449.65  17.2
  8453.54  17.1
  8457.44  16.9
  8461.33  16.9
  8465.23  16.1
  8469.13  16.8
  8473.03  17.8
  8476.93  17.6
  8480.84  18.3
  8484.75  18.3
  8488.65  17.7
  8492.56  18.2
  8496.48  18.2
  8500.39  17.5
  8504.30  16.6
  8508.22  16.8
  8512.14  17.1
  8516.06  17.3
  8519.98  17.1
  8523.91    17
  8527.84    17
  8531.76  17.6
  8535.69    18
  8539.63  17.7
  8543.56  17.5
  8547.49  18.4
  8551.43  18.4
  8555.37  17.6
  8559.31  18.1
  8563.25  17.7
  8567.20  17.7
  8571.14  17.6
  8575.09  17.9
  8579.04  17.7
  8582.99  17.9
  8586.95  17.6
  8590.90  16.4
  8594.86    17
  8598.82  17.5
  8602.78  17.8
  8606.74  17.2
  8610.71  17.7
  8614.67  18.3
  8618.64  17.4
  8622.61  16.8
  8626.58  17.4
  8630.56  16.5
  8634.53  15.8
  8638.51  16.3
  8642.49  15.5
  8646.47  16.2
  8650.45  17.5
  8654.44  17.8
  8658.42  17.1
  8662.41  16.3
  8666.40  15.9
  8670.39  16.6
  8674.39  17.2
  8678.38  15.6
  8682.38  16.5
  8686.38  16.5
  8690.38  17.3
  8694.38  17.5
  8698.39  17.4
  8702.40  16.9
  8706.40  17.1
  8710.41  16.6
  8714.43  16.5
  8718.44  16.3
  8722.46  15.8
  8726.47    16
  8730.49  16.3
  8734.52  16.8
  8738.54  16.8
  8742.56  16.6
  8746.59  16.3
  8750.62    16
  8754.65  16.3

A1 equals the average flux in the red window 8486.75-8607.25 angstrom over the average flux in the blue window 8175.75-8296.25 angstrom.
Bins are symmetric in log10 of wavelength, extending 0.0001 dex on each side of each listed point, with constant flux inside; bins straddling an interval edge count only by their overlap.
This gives 1.06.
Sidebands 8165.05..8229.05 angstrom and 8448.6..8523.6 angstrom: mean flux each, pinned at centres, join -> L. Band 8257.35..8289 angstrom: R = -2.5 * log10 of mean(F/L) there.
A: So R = 0.01 mag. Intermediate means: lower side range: 16.3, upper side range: 17.3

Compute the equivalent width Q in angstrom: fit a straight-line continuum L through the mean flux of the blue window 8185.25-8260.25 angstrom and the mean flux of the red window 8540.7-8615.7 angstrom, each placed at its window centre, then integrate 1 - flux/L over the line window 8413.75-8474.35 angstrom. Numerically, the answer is 1.4 angstrom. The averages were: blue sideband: 16.6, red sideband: 17.7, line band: 16.9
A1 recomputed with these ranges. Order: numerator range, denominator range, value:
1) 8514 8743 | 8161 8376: 1.02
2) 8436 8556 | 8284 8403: 1.03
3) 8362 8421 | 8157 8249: 1.02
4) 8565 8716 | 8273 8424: 1.01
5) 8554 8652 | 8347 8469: 1.03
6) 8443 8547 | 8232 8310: 1.03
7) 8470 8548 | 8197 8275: 1.06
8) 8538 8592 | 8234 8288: 1.06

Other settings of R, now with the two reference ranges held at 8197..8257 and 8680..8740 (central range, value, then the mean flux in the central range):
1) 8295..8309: -0.057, 17.5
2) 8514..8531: -0.031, 17.1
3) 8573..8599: -0.048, 17.4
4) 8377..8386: -0.030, 17.1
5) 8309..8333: -0.022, 17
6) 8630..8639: 0.035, 16.1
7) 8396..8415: 0.026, 16.3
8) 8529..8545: -0.064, 17.7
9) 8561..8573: -0.064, 17.7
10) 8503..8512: -0.008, 16.8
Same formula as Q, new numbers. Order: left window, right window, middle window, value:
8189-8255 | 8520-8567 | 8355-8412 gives 1.5 angstrom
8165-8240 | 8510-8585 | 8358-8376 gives 0.3 angstrom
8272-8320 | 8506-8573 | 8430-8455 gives 0.8 angstrom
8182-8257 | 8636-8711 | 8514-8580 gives -3.9 angstrom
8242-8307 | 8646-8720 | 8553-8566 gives -0.8 angstrom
